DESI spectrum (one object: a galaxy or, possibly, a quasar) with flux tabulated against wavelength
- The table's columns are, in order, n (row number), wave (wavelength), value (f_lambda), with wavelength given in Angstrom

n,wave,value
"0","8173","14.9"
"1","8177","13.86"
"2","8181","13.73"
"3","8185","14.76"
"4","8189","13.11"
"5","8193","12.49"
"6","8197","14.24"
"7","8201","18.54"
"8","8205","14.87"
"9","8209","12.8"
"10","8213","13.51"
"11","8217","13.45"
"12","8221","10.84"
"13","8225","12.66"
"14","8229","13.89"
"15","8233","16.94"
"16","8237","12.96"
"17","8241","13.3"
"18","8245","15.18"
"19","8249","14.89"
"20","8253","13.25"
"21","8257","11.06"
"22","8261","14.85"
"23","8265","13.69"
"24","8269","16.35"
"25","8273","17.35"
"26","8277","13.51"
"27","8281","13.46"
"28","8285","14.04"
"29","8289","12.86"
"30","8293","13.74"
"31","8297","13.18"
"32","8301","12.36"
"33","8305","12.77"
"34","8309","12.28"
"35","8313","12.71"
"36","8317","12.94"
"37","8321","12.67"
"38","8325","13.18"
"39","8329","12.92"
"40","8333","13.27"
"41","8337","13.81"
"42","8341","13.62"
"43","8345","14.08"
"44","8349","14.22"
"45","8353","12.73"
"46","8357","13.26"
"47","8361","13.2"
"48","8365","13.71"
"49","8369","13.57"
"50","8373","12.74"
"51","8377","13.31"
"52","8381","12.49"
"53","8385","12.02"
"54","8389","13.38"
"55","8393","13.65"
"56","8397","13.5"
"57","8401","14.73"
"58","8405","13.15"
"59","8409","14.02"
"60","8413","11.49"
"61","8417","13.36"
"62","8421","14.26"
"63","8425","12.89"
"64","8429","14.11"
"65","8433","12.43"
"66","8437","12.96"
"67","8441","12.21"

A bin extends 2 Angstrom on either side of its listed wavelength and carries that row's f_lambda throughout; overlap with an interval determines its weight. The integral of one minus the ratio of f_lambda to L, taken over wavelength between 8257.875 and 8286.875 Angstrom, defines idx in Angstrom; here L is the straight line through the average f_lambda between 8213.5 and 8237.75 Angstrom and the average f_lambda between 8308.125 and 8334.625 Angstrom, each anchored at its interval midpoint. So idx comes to -3.1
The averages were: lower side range 13.5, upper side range 12.9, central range 14.6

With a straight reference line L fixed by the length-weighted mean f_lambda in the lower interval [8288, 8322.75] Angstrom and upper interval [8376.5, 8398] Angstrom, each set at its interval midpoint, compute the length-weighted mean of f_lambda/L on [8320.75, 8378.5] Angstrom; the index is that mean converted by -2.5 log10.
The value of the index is -0.04 mag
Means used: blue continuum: 12.8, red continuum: 13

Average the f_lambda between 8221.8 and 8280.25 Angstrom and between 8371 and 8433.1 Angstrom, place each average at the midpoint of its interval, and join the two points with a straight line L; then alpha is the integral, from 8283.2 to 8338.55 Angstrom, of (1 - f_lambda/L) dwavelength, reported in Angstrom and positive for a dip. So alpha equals 3.1 Angstrom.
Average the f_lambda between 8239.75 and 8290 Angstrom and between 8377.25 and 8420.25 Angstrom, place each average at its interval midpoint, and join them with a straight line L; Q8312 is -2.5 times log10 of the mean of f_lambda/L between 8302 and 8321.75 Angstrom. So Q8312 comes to 0.10 mag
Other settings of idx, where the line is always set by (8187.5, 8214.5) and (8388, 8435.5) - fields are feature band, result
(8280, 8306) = 1.3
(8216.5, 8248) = 1.0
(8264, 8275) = -1.6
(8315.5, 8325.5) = 0.6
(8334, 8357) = 0.1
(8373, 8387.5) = 0.9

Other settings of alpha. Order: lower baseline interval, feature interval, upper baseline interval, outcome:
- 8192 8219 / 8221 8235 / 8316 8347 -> 0.2 Angstrom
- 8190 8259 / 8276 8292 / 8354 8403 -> 0.1 Angstrom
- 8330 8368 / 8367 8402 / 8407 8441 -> 0.3 Angstrom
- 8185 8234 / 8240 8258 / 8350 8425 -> 0.1 Angstrom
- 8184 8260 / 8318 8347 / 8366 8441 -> 0.2 Angstrom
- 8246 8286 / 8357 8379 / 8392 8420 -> 0.6 Angstrom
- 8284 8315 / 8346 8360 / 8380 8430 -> -0.3 Angstrom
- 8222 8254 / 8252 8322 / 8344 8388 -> 1.1 Angstrom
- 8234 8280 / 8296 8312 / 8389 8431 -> 1.6 Angstrom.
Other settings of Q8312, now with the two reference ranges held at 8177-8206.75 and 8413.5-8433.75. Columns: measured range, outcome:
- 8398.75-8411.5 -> -0.035 mag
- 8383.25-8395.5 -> 0.036 mag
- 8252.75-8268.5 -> 0.050 mag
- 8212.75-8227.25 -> 0.147 mag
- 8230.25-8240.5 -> -0.027 mag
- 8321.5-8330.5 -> 0.067 mag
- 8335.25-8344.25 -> -0.001 mag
